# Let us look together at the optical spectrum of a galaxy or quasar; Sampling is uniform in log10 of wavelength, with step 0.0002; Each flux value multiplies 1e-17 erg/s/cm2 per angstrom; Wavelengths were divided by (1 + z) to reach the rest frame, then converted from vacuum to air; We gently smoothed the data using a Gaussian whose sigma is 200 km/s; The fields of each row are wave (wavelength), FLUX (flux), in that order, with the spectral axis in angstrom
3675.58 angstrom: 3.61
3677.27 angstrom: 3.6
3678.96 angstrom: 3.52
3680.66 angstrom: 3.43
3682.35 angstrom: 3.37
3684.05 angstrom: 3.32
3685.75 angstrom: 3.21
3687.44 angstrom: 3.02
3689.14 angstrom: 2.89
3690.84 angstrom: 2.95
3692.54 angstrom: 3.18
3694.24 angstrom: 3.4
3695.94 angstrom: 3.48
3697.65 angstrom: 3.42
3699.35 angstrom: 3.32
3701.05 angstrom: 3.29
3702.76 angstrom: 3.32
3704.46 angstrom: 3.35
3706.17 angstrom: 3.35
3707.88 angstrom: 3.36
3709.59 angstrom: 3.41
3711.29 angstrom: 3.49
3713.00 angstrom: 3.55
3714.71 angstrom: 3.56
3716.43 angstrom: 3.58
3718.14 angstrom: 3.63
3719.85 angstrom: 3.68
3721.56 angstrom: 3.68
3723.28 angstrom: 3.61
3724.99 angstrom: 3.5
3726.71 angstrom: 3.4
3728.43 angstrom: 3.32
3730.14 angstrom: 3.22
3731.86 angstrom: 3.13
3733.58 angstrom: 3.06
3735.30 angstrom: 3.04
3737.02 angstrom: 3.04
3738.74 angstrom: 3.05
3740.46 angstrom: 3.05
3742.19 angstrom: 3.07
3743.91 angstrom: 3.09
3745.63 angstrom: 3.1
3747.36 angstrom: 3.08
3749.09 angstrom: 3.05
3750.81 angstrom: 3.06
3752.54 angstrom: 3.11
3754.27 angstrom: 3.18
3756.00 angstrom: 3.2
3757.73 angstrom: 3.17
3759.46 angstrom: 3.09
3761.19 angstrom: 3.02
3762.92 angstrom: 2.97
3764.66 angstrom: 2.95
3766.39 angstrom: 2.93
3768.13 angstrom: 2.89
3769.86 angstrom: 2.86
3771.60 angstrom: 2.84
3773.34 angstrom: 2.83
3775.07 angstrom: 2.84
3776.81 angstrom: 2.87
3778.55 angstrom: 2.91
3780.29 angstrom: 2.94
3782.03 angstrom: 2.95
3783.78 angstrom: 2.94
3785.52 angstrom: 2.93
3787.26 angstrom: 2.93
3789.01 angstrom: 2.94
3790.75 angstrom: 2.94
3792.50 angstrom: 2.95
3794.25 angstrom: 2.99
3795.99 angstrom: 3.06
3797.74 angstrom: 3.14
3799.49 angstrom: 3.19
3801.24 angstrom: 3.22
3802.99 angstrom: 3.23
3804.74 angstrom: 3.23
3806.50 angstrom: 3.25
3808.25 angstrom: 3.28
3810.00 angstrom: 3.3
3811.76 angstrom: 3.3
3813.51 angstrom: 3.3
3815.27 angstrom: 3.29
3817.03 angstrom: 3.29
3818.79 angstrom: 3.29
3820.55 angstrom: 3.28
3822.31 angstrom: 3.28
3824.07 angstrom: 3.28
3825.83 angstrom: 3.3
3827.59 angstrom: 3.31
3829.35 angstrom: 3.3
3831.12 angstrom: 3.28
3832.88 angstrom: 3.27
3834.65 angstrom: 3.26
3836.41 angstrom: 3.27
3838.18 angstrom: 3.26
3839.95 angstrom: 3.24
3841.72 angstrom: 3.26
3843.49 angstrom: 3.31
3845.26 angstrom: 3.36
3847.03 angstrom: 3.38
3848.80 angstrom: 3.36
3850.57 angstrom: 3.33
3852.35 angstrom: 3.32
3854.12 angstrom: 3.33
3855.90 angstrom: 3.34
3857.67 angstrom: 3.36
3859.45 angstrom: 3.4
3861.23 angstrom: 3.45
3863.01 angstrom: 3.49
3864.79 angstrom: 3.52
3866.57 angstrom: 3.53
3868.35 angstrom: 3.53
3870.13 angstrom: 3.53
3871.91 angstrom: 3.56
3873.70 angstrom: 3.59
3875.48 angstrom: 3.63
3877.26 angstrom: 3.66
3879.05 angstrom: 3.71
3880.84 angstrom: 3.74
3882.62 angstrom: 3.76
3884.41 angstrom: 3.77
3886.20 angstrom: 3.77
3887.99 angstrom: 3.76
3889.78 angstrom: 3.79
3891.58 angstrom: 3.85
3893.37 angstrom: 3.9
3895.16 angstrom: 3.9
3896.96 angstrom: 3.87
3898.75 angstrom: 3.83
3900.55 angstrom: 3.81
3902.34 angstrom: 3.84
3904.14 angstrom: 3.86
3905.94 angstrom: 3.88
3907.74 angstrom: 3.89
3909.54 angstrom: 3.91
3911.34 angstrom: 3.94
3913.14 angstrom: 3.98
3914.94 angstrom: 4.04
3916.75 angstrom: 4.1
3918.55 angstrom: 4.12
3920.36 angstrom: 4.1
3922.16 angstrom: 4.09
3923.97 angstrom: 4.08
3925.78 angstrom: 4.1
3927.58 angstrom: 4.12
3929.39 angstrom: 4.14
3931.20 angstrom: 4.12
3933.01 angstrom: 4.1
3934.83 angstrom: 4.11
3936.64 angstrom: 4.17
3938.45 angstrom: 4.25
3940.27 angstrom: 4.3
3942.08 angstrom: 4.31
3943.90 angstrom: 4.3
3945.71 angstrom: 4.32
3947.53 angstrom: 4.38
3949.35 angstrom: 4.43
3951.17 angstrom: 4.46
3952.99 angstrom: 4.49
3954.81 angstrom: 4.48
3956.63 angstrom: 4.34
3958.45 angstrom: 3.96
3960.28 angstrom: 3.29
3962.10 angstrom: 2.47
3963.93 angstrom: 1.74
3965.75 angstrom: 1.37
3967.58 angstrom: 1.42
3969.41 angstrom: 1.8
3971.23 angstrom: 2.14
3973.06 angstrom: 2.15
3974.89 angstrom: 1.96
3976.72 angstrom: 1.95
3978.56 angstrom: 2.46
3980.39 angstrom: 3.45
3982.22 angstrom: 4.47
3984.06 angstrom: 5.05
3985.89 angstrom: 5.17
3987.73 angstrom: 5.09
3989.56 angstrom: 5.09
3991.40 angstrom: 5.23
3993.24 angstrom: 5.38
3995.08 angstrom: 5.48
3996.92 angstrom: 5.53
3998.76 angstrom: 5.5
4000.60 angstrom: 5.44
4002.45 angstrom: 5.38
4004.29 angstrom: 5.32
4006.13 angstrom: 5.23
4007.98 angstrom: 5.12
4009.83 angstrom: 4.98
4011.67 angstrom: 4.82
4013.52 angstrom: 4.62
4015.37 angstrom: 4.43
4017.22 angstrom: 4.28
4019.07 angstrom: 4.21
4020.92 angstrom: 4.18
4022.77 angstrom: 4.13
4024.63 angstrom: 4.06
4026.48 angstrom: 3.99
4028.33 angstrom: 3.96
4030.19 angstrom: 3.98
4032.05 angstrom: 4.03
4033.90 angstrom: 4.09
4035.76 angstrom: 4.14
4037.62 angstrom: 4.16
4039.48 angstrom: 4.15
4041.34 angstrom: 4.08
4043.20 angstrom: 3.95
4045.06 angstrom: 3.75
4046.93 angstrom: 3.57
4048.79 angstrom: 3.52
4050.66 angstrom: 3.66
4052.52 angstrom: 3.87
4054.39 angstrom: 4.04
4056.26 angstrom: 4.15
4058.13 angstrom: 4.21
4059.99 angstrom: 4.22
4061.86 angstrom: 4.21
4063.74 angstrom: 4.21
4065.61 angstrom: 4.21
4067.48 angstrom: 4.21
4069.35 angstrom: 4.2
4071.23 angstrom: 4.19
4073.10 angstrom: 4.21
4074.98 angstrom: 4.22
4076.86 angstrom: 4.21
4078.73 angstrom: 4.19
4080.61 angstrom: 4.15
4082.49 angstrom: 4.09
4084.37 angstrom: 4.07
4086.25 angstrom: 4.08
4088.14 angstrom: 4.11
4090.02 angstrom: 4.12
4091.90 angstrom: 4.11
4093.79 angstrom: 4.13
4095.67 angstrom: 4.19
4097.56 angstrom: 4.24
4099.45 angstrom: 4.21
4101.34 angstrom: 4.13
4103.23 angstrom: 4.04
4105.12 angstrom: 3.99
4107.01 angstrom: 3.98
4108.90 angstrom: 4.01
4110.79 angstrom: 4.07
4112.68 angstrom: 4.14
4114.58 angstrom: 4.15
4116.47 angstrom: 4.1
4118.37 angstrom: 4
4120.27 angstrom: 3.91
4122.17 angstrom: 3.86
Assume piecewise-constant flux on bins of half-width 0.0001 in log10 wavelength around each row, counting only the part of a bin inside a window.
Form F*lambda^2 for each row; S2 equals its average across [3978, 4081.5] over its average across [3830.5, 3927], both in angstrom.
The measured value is 1.29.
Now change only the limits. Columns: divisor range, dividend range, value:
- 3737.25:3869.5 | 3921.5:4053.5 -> 1.41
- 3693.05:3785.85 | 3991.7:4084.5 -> 1.60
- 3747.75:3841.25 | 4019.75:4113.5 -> 1.50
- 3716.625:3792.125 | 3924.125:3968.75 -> 1.35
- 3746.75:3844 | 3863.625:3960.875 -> 1.35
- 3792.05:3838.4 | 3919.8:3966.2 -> 1.30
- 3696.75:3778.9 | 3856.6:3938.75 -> 1.31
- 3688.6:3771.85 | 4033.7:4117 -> 1.51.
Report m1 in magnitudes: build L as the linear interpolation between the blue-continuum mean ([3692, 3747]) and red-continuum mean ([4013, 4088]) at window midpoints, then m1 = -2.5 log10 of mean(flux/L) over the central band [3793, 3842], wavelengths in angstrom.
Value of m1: 0.10 mag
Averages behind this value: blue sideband 3.33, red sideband 4.09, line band 3.25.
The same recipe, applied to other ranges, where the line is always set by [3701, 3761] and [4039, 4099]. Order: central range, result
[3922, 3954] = -0.128 mag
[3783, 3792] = 0.163 mag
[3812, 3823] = 0.063 mag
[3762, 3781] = 0.167 mag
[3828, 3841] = 0.081 mag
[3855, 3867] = 0.046 mag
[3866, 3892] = -0.014 mag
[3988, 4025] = -0.248 mag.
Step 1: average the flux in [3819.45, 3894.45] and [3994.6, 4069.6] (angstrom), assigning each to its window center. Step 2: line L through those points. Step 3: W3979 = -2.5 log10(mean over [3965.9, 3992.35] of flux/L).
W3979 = 0.23 mag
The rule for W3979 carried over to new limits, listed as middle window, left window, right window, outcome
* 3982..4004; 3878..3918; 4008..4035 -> -0.25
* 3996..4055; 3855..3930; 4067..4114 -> -0.09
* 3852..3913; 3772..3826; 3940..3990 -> -0.12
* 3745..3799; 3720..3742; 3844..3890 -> 0.12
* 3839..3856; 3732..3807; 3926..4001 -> 0.02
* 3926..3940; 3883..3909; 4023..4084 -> -0.07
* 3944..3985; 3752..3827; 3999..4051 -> 0.24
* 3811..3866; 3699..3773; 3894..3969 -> 0.07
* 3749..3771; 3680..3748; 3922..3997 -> 0.12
